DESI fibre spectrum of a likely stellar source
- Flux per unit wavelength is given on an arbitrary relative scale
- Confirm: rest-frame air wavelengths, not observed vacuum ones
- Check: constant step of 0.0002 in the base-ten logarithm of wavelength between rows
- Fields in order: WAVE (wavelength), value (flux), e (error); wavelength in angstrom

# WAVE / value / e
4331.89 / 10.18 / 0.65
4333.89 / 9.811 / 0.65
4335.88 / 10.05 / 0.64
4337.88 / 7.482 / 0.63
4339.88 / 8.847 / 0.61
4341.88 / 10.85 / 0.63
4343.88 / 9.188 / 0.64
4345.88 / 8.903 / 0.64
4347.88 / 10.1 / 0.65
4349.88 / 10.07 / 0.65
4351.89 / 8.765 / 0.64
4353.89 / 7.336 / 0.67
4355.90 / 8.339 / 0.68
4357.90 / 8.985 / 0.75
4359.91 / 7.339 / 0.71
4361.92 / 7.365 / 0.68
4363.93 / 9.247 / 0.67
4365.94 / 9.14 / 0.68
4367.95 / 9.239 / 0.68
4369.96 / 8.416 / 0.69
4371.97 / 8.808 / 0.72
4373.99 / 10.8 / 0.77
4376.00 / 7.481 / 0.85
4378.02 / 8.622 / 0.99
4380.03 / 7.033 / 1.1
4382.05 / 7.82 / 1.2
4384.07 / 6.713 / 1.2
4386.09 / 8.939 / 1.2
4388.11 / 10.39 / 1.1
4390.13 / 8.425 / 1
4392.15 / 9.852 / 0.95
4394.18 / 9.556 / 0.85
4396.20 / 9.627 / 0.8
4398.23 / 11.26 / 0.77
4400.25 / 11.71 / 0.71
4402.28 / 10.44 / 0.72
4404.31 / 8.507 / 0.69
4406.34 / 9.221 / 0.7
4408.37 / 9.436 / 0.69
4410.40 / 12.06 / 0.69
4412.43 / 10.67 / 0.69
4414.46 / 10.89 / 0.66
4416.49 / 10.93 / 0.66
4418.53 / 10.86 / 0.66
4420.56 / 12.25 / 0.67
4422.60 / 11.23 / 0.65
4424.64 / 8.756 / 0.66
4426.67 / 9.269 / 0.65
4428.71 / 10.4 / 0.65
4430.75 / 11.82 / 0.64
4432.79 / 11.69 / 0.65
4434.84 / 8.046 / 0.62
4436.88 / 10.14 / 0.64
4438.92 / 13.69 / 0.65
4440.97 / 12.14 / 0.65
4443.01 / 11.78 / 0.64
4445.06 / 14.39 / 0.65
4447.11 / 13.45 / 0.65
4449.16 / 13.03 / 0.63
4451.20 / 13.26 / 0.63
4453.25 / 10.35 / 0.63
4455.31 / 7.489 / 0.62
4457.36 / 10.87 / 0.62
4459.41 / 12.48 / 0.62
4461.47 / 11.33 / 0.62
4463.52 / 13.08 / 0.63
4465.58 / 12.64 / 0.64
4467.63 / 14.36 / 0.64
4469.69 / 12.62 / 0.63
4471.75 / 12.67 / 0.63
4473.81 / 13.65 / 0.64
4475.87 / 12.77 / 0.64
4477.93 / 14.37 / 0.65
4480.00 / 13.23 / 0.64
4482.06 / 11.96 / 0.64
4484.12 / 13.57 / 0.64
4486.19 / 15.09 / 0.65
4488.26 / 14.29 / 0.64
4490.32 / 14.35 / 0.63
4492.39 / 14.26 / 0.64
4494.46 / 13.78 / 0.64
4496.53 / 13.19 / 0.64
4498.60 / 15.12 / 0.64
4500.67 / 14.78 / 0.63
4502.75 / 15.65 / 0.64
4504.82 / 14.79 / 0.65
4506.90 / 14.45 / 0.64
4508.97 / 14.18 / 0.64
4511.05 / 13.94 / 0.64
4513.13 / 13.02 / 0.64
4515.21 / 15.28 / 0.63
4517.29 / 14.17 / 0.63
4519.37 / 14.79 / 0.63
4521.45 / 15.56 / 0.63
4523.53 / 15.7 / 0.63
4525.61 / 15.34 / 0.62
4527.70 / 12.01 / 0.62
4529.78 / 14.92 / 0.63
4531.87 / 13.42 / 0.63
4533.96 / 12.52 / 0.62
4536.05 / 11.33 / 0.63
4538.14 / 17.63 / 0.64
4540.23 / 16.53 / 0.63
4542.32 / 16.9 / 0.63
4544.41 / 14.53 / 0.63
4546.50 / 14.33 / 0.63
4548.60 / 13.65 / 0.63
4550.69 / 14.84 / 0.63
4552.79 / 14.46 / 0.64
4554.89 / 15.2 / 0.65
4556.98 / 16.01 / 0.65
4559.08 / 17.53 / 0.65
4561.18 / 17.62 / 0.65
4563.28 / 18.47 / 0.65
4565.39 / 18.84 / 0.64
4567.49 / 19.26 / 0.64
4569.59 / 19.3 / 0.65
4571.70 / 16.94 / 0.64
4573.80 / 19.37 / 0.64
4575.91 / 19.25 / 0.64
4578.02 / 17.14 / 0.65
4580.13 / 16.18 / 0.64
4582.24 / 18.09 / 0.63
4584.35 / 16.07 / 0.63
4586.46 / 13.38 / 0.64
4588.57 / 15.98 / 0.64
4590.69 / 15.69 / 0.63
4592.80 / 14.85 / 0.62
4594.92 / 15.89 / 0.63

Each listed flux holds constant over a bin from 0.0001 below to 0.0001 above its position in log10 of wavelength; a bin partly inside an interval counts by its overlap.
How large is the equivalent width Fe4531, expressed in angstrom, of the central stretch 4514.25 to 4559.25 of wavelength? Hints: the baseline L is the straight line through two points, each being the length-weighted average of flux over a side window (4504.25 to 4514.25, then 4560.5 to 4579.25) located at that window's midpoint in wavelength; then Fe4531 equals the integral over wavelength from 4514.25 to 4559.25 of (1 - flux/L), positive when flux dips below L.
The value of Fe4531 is 3.4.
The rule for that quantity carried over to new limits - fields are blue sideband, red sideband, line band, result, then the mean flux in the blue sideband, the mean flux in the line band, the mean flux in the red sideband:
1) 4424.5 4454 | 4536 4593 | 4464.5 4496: -0.89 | 11.6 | 13.6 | 16.5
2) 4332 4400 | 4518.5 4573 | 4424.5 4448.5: 0.46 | 8.98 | 11.4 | 15.7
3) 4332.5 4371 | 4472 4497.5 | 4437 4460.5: 0.70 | 8.93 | 12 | 13.7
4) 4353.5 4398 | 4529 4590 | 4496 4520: -0.65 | 8.68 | 14.5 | 16.2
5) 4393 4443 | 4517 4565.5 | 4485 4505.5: -1.54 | 10.6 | 14.5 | 15.2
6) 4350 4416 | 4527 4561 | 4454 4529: -3.60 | 9.17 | 13.6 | 14.8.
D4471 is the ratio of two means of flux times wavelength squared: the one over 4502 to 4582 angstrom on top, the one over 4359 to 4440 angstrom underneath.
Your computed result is 1.72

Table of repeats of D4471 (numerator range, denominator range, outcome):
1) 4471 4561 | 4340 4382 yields 1.77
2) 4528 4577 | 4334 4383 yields 2.01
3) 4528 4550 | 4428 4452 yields 1.26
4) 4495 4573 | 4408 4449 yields 1.43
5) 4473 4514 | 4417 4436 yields 1.38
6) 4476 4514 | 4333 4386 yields 1.72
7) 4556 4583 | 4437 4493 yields 1.47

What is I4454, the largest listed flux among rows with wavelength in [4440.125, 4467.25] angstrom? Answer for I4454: 14.39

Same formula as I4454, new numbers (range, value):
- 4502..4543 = 17.63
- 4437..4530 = 15.7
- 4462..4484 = 14.37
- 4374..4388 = 8.939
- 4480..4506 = 15.65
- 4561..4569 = 19.26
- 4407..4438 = 12.25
